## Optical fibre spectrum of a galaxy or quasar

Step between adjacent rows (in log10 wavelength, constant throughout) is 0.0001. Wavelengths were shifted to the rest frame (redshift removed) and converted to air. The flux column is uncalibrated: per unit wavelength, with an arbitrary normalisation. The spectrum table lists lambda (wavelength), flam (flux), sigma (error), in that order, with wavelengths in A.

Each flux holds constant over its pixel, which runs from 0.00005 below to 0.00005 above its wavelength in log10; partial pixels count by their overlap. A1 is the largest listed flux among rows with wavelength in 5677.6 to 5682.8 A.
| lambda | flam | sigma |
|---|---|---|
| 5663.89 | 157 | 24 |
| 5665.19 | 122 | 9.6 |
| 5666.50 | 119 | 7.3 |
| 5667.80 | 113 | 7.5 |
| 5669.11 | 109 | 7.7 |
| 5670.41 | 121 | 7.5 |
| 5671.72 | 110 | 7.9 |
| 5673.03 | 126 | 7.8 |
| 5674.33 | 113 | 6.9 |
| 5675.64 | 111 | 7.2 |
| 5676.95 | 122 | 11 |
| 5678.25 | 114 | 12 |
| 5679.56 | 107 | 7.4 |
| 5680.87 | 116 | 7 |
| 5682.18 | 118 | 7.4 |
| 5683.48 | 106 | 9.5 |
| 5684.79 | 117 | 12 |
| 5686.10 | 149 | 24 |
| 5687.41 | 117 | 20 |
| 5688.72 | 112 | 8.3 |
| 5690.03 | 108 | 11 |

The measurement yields 118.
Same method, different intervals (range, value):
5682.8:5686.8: 149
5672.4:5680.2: 126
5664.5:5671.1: 122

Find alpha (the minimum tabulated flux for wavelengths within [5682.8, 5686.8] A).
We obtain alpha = 106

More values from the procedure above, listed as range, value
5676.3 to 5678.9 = 114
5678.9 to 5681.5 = 107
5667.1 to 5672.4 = 109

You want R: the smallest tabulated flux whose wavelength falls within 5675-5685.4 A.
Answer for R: 106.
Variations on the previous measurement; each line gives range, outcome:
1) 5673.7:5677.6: 111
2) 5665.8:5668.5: 113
